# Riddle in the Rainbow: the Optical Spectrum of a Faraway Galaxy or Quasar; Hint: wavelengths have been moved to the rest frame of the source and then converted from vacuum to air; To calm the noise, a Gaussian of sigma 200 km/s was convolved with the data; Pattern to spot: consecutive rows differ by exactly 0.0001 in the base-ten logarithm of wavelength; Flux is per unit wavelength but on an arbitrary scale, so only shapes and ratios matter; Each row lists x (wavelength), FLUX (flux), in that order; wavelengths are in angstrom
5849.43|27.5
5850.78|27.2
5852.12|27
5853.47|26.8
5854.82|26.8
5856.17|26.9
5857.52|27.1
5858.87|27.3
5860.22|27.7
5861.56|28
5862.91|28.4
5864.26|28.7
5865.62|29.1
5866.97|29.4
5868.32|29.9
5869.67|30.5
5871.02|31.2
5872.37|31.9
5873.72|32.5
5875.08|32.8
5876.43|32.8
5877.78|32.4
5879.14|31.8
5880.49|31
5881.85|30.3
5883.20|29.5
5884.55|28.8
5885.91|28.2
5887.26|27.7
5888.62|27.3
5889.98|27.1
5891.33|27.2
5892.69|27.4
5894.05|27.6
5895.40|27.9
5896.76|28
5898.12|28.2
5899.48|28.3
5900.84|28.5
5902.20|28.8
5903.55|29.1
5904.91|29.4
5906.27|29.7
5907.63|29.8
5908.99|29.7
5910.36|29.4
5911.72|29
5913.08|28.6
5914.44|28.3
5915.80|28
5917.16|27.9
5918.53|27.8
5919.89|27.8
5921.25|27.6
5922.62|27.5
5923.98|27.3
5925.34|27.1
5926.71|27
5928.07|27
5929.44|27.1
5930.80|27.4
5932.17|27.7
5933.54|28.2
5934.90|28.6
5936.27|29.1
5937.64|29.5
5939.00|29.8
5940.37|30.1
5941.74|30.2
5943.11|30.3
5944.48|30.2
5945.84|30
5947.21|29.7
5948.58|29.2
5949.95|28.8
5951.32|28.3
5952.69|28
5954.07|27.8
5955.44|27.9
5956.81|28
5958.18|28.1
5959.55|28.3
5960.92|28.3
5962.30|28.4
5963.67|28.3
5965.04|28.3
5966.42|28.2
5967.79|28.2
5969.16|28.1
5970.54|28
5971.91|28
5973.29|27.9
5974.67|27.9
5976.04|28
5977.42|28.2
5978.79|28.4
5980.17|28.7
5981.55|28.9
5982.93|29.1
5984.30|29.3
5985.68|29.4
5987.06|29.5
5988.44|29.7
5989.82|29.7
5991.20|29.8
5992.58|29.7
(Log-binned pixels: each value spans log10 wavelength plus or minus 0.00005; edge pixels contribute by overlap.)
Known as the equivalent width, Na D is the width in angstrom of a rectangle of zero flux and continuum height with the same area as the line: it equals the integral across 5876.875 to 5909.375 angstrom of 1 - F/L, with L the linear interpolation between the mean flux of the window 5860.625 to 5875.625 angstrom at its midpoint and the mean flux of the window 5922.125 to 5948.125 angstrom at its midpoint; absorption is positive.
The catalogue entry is 0.7 angstrom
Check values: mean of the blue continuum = 30.2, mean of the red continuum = 28.6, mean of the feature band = 28.9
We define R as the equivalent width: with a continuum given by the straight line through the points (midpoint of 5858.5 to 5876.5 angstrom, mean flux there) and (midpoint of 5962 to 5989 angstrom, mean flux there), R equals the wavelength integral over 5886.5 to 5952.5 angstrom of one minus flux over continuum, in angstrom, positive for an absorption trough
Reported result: 1.8 angstrom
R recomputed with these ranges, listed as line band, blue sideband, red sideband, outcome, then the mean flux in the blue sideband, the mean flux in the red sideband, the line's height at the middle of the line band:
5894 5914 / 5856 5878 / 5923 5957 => 0.2 angstrom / 29.8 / 28.6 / 29.2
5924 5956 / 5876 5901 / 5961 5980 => -0.2 angstrom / 28.9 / 28.2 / 28.4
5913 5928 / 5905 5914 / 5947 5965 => 0.7 angstrom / 29.3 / 28.4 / 29.1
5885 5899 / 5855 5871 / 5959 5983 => 0.4 angstrom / 28.5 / 28.3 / 28.4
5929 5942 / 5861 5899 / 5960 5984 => 0.0 angstrom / 29.5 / 28.3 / 28.8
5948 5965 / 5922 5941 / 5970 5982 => -0.1 angstrom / 28.1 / 28.2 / 28.2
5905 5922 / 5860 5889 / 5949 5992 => 0.4 angstrom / 30.1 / 28.5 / 29.4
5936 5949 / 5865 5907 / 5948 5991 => -0.5 angstrom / 29.5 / 28.5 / 28.8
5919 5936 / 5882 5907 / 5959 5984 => 0.4 angstrom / 28.3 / 28.3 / 28.3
